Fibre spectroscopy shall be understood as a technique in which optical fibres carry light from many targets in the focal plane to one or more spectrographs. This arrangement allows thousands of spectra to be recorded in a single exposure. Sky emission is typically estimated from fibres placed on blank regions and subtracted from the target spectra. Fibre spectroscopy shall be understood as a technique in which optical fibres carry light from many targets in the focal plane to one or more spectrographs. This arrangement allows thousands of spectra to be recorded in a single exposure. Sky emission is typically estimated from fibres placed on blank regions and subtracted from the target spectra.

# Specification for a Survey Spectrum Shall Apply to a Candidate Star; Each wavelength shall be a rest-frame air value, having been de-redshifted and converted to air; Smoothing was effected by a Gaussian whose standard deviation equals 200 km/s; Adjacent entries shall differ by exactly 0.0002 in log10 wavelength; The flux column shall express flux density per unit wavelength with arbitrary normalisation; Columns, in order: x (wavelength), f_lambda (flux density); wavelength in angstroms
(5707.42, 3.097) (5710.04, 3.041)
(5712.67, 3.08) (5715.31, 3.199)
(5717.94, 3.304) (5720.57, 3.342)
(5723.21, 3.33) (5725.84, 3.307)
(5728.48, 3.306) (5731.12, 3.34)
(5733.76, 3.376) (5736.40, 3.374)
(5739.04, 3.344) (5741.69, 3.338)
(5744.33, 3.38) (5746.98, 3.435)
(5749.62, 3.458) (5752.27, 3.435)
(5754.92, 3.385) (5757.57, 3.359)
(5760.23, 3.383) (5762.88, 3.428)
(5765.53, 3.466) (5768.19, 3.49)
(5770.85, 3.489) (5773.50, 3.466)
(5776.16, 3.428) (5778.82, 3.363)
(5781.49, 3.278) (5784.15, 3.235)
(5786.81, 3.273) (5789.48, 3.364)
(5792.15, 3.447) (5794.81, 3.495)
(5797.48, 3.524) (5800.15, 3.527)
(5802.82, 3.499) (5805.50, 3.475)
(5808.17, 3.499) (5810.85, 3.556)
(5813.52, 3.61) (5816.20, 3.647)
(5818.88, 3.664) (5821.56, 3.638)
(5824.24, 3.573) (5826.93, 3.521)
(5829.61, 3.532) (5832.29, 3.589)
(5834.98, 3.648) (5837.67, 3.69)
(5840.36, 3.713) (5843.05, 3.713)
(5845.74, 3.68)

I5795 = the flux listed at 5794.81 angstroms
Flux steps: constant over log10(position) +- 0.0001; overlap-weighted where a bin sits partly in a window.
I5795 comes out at 3.495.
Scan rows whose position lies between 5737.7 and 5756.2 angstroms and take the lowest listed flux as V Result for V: 3.338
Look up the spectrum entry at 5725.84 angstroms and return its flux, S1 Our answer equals 3.307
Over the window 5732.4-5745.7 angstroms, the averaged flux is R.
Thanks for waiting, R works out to 3.36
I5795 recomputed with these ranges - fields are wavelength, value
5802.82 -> 3.499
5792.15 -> 3.447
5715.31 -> 3.199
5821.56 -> 3.638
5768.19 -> 3.49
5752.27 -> 3.435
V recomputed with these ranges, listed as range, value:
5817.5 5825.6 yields 3.573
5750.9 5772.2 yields 3.359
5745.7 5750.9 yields 3.435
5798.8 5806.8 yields 3.475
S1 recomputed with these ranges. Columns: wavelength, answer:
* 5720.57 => 3.342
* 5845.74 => 3.68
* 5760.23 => 3.383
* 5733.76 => 3.376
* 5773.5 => 3.466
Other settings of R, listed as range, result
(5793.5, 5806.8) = 3.5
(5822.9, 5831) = 3.54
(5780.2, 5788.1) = 3.26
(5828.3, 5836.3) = 3.59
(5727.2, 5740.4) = 3.35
